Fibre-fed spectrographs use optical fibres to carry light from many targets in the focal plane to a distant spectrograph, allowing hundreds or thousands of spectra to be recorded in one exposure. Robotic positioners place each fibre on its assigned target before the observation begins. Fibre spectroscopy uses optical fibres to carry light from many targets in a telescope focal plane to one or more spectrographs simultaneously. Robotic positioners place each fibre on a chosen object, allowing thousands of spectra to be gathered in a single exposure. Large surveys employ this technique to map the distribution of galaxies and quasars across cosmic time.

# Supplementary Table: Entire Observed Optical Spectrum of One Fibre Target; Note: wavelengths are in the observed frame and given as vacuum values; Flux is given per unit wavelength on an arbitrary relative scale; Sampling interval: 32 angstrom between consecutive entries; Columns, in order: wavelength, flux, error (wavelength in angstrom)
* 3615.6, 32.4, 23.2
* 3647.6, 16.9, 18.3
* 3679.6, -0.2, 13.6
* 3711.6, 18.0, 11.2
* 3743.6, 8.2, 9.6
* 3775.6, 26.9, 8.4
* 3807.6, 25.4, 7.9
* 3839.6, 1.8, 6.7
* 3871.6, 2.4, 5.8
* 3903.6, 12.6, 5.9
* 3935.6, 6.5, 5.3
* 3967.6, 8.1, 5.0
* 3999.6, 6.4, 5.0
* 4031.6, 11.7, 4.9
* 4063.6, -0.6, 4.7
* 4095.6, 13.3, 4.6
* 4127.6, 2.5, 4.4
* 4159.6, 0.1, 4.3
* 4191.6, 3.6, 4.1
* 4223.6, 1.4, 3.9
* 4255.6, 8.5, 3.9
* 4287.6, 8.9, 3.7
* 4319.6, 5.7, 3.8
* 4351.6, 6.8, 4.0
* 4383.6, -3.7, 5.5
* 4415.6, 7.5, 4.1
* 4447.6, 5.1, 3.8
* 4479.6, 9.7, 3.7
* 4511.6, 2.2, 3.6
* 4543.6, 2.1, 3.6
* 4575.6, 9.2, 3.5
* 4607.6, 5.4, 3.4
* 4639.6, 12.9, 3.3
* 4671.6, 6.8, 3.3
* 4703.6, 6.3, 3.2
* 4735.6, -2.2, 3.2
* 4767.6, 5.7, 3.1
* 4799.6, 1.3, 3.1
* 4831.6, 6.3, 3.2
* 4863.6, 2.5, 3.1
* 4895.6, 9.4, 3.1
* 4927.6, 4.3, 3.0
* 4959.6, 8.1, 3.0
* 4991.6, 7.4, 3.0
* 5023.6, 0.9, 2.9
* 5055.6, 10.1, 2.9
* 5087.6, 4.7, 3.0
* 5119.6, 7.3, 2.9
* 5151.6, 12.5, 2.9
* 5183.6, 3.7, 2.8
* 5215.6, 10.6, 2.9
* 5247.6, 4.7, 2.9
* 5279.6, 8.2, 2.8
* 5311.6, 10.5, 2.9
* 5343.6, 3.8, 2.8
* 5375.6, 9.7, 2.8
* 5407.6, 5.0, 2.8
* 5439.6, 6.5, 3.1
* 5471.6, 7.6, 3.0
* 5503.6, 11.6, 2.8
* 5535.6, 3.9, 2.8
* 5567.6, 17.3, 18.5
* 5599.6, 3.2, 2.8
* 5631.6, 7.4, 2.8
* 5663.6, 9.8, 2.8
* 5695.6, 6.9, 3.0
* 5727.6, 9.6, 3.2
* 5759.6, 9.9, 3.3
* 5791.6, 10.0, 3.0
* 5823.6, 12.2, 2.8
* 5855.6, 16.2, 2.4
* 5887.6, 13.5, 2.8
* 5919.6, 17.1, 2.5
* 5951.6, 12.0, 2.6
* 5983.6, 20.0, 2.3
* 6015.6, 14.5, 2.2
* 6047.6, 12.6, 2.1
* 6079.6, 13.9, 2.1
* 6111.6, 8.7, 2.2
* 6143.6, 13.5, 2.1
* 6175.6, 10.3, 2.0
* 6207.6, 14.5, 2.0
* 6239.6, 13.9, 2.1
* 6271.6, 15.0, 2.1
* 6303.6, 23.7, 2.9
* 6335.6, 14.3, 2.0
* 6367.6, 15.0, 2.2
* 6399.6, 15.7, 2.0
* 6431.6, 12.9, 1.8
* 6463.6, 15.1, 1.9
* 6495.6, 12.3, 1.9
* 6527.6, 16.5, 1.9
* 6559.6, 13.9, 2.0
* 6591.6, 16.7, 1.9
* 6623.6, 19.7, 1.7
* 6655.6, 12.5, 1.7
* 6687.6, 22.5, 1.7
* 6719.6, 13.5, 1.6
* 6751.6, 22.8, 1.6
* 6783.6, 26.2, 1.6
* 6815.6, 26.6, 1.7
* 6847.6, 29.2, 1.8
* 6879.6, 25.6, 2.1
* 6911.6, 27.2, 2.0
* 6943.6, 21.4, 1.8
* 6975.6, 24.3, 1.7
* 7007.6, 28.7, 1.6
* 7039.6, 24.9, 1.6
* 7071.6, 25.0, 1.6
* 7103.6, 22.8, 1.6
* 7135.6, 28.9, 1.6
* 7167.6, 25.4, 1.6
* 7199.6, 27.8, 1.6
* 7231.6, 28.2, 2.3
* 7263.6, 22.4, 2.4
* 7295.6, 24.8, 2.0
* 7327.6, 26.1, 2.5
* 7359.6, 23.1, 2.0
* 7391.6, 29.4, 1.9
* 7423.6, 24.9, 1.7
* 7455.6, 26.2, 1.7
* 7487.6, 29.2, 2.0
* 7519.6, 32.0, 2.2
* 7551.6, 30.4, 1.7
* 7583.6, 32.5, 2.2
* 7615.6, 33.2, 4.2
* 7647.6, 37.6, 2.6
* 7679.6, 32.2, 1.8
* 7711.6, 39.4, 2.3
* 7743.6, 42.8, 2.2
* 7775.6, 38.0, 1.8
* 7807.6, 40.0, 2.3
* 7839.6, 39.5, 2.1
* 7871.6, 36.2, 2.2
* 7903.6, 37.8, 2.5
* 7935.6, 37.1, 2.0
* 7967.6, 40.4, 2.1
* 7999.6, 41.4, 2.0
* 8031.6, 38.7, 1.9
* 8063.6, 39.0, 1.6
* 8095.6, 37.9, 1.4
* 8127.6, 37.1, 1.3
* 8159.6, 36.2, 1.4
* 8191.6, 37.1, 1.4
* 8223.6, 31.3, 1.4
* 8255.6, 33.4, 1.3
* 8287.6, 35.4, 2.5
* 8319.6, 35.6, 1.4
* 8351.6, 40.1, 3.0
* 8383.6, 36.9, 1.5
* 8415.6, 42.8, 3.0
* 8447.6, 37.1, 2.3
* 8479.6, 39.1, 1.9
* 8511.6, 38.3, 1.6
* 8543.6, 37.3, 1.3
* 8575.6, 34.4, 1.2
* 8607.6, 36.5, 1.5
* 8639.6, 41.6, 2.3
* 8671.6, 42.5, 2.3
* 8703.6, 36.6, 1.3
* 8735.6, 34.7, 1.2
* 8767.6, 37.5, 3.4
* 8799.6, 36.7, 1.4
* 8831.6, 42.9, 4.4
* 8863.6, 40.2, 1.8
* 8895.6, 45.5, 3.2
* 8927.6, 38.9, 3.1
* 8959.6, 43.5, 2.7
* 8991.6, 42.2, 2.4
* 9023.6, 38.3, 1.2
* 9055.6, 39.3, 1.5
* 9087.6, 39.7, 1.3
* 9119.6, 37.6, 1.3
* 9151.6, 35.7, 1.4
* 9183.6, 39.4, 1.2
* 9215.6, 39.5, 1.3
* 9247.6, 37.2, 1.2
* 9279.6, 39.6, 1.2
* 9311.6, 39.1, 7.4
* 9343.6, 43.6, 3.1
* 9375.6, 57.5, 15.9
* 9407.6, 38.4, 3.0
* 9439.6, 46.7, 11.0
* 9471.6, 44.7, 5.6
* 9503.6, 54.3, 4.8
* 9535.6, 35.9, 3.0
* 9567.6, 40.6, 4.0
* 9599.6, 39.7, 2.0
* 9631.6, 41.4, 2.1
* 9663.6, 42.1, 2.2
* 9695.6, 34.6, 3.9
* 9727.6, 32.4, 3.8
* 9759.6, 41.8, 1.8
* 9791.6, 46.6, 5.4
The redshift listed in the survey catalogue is 0.693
